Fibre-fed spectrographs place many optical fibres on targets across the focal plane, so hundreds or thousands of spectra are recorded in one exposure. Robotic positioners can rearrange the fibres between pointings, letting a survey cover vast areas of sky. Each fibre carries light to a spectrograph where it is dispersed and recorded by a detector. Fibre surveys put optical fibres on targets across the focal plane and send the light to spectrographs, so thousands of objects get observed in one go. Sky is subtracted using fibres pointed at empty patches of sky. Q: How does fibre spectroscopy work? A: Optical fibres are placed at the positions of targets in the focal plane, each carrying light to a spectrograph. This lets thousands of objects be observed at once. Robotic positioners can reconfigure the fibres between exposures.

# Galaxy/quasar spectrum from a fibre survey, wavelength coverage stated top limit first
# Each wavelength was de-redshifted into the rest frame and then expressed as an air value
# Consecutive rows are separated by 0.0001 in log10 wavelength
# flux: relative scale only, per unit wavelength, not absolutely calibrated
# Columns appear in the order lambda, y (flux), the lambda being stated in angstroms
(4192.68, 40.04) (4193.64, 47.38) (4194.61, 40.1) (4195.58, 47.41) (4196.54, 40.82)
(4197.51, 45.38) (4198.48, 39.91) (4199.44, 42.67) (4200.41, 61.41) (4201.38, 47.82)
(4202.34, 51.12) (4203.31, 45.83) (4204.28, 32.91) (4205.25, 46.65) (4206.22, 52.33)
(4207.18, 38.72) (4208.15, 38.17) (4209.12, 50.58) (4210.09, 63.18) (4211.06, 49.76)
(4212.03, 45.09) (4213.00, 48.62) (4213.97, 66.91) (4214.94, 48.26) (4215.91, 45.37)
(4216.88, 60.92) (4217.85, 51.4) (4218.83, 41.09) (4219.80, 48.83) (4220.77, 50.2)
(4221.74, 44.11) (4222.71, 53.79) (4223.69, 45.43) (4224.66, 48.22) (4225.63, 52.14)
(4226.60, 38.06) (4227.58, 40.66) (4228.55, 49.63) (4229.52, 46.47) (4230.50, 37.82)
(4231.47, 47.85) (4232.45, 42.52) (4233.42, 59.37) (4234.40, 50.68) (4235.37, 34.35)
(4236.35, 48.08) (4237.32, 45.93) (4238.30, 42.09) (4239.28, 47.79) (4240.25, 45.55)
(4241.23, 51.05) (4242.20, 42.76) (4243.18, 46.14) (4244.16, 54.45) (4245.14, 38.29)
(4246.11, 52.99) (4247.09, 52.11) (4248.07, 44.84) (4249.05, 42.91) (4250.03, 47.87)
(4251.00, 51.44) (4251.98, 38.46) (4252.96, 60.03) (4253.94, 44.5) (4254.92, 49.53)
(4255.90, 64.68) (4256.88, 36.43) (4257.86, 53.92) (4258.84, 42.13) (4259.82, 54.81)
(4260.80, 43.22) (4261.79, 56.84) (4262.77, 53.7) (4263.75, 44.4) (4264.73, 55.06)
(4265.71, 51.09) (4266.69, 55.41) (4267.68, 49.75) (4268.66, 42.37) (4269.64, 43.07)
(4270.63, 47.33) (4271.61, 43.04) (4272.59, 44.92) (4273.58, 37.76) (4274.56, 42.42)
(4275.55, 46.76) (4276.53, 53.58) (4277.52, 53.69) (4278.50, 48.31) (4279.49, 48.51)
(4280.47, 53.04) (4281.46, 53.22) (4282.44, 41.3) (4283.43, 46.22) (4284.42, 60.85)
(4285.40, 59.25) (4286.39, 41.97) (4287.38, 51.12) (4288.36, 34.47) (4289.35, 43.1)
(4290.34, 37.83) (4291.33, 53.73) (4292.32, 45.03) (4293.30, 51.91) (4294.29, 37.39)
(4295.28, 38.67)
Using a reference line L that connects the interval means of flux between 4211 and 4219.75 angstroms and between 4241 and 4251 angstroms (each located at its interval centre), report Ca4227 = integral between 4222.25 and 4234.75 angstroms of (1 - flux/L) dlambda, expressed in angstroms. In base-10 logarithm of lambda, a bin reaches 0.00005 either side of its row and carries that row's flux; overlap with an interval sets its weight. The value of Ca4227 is 0.6 angstroms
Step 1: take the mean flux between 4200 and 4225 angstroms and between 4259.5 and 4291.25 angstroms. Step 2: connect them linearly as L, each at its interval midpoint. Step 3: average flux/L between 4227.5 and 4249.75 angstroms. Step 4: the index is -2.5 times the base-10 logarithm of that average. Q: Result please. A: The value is 0.05 mag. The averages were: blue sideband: 49.1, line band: 46.4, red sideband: 48.1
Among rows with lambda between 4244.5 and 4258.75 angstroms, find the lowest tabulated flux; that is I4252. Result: 36.43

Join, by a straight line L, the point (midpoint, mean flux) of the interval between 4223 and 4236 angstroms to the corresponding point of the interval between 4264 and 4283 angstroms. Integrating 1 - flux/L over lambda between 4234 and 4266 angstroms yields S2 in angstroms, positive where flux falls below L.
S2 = -0.9 angstroms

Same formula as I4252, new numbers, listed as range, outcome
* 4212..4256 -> 34.35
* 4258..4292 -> 34.47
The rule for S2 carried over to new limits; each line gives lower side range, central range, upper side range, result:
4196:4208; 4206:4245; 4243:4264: -0.70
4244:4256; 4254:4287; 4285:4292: -1.32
